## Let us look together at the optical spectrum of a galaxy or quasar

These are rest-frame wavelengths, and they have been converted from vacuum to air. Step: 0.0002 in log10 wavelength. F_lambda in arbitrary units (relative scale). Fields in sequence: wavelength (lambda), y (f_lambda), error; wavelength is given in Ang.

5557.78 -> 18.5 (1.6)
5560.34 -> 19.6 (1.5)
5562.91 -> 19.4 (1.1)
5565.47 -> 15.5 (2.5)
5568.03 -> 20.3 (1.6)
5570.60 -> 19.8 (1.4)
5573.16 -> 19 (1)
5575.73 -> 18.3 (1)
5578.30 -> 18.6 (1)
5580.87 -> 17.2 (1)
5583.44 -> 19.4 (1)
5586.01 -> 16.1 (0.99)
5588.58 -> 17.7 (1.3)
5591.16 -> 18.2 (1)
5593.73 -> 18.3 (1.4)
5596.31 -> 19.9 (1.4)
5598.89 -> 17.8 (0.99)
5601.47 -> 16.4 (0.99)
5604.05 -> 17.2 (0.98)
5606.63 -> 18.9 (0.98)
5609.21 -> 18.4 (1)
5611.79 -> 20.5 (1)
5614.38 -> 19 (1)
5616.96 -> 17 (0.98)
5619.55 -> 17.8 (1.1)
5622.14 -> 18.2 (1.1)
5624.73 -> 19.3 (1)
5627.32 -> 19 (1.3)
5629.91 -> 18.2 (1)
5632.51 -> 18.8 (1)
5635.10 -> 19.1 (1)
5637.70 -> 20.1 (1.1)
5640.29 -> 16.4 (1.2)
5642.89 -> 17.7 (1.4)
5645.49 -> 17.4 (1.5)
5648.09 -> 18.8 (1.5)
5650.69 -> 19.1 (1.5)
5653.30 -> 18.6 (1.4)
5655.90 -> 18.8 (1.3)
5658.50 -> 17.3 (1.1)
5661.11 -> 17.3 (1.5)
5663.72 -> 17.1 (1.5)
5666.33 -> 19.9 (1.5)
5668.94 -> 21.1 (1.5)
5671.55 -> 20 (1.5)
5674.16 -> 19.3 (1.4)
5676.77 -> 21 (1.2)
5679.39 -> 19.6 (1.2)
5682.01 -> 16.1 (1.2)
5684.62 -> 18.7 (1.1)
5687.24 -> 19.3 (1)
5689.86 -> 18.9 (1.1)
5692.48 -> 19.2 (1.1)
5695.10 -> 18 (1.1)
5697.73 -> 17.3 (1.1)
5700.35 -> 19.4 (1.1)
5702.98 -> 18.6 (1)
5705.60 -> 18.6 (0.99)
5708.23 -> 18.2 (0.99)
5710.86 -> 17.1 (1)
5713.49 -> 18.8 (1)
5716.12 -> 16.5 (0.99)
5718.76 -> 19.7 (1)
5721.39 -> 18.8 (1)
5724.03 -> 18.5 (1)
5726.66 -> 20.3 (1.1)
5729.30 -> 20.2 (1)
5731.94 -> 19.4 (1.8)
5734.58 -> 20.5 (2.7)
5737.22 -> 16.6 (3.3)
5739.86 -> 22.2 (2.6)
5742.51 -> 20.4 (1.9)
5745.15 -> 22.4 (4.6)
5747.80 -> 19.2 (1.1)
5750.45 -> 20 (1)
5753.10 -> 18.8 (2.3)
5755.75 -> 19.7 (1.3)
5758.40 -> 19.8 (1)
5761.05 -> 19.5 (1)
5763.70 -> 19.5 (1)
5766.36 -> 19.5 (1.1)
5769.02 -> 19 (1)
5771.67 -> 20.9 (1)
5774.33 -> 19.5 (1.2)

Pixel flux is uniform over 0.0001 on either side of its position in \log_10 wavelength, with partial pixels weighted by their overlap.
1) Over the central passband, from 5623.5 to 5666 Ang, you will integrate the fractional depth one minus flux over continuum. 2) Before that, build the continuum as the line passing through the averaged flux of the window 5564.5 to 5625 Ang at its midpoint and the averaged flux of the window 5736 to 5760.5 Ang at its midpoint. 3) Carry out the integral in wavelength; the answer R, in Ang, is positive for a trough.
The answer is 1.0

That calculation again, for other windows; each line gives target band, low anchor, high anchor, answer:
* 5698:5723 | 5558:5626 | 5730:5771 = 1.4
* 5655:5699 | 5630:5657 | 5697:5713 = -1.0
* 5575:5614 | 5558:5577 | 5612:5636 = 1.0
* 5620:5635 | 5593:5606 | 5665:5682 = 0.0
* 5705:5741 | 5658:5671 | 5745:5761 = 0.8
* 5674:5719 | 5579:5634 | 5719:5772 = 1.6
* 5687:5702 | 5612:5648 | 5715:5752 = 0.4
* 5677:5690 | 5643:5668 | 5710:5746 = 0.0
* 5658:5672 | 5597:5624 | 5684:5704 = -0.2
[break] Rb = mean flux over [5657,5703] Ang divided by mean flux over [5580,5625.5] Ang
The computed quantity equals 1.03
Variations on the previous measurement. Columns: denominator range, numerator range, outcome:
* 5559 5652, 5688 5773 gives 1.05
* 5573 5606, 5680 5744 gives 1.05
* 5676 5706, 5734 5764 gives 1.06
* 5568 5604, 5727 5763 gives 1.09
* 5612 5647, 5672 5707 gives 1.02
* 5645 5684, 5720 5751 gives 1.06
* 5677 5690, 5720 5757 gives 1.06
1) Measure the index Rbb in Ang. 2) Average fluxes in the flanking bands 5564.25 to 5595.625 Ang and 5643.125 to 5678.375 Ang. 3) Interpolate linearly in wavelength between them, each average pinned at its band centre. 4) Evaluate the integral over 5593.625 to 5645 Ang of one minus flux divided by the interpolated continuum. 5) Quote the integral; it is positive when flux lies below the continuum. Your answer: 0.4 Ang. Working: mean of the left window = 18.2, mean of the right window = 18.9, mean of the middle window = 18.4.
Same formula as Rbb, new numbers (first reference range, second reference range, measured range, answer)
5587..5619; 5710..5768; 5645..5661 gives 0.3 Ang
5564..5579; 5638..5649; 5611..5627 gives -0.5 Ang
